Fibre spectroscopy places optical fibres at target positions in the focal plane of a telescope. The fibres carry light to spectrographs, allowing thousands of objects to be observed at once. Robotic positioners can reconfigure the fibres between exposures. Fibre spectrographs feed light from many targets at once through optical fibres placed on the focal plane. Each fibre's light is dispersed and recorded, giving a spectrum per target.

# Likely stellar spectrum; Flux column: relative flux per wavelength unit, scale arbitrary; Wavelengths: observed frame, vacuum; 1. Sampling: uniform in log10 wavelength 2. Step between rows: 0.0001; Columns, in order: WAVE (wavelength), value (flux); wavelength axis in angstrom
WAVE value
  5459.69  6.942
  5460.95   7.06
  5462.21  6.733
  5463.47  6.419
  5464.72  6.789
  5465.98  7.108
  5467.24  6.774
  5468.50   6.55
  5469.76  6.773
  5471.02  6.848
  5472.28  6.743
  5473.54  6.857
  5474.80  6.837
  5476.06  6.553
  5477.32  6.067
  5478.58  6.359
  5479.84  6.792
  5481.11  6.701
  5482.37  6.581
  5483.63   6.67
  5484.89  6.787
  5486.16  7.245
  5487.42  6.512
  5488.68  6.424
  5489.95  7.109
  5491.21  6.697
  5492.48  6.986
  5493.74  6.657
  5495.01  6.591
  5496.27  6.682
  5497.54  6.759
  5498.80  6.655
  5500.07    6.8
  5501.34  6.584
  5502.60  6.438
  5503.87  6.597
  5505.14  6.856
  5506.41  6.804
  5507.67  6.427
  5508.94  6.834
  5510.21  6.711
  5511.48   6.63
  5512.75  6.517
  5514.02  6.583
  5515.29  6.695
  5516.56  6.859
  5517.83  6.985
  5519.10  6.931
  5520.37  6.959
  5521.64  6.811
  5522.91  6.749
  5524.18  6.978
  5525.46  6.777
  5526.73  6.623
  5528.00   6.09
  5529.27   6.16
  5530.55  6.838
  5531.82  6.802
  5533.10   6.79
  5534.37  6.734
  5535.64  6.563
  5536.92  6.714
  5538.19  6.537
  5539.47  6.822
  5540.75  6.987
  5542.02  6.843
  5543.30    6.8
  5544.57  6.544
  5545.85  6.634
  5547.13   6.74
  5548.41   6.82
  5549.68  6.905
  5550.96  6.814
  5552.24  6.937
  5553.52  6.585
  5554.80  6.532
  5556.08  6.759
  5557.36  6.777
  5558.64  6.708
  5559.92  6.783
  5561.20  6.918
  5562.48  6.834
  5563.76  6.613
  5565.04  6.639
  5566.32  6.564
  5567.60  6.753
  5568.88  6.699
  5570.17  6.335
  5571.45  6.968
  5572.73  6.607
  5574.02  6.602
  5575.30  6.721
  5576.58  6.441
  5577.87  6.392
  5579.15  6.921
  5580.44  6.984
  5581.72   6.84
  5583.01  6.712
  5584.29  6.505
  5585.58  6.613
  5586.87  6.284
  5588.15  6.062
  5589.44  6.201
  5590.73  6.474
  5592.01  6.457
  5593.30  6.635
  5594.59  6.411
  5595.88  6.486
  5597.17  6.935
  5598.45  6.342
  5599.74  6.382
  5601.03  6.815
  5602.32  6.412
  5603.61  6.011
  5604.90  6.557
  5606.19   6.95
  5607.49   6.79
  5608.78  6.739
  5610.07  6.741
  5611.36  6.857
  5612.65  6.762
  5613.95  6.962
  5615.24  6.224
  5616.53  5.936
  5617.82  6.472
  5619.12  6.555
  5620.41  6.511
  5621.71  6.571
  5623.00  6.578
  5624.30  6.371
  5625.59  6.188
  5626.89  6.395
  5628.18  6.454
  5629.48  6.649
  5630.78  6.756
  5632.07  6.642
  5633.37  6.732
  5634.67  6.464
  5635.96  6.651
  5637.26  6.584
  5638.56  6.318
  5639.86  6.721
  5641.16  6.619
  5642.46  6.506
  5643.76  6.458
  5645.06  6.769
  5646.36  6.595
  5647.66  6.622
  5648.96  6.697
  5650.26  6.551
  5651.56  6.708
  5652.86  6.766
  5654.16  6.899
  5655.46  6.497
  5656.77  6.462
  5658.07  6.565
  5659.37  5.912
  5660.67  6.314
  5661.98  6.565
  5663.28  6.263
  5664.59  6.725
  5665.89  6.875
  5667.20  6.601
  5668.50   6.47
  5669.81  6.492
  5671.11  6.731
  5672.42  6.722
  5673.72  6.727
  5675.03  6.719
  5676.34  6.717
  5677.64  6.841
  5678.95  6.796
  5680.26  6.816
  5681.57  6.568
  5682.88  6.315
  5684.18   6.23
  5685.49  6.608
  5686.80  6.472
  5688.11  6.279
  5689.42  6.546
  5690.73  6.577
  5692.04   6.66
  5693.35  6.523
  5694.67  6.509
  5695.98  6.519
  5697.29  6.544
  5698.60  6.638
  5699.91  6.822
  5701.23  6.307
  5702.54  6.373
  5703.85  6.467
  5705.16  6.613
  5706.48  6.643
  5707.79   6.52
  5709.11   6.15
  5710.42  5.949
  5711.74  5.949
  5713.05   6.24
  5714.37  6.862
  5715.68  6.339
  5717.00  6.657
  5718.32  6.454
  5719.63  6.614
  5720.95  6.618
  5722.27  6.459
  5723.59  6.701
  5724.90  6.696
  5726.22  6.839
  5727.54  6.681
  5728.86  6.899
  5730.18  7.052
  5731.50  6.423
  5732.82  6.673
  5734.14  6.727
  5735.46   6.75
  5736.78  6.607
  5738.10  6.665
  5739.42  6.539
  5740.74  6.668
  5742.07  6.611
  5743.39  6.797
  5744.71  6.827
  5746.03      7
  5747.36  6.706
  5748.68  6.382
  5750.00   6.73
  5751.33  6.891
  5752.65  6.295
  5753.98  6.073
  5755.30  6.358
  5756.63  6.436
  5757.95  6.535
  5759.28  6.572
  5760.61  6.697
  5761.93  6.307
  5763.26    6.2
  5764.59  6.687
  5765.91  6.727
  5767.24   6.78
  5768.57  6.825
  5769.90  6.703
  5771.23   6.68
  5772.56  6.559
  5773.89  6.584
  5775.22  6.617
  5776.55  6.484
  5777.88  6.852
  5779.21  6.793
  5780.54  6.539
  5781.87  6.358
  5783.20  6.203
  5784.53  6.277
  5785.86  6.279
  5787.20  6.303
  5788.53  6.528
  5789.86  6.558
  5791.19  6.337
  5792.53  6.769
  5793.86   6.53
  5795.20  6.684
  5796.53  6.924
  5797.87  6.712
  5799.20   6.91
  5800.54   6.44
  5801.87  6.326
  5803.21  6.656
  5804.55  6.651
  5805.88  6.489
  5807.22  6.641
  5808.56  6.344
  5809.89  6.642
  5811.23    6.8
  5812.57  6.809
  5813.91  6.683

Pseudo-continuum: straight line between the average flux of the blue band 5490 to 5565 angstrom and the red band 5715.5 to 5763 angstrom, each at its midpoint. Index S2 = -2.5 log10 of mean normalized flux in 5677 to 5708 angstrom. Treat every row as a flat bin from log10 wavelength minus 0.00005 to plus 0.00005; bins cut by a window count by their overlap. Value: 0.02 mag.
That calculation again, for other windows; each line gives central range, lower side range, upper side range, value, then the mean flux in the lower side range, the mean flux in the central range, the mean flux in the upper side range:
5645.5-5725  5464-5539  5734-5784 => 0.014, 6.7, 6.54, 6.6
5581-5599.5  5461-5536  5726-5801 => 0.028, 6.71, 6.5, 6.61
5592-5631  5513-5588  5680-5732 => 0.015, 6.7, 6.54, 6.53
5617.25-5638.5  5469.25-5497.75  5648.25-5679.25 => 0.016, 6.7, 6.53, 6.61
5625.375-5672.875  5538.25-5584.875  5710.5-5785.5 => 0.015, 6.72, 6.57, 6.59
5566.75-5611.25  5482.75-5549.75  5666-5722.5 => 0.009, 6.72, 6.58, 6.53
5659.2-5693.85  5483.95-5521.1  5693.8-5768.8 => 0.007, 6.73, 6.57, 6.57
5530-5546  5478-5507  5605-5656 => -0.012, 6.71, 6.74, 6.6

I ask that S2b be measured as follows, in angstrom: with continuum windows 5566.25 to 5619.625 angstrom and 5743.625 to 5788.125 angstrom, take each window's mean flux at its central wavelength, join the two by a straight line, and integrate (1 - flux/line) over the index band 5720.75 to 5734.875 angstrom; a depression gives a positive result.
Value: -0.3 angstrom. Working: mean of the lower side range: 6.57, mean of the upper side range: 6.56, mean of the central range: 6.71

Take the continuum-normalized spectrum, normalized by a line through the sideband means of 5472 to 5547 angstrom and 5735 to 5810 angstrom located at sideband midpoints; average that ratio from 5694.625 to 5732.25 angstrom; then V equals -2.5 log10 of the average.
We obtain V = 0.01 mag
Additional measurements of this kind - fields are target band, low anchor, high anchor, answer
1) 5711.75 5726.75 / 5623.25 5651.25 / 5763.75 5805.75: 0.00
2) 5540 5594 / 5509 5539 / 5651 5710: 0.00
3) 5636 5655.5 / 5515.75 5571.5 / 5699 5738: 0.00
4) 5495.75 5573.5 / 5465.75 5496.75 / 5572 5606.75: -0.01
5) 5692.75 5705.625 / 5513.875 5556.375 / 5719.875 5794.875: 0.02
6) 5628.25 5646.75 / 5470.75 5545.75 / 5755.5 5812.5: 0.01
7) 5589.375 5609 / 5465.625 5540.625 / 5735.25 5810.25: 0.02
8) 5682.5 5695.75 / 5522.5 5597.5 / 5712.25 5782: 0.03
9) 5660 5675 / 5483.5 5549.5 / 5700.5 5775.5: 0.00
